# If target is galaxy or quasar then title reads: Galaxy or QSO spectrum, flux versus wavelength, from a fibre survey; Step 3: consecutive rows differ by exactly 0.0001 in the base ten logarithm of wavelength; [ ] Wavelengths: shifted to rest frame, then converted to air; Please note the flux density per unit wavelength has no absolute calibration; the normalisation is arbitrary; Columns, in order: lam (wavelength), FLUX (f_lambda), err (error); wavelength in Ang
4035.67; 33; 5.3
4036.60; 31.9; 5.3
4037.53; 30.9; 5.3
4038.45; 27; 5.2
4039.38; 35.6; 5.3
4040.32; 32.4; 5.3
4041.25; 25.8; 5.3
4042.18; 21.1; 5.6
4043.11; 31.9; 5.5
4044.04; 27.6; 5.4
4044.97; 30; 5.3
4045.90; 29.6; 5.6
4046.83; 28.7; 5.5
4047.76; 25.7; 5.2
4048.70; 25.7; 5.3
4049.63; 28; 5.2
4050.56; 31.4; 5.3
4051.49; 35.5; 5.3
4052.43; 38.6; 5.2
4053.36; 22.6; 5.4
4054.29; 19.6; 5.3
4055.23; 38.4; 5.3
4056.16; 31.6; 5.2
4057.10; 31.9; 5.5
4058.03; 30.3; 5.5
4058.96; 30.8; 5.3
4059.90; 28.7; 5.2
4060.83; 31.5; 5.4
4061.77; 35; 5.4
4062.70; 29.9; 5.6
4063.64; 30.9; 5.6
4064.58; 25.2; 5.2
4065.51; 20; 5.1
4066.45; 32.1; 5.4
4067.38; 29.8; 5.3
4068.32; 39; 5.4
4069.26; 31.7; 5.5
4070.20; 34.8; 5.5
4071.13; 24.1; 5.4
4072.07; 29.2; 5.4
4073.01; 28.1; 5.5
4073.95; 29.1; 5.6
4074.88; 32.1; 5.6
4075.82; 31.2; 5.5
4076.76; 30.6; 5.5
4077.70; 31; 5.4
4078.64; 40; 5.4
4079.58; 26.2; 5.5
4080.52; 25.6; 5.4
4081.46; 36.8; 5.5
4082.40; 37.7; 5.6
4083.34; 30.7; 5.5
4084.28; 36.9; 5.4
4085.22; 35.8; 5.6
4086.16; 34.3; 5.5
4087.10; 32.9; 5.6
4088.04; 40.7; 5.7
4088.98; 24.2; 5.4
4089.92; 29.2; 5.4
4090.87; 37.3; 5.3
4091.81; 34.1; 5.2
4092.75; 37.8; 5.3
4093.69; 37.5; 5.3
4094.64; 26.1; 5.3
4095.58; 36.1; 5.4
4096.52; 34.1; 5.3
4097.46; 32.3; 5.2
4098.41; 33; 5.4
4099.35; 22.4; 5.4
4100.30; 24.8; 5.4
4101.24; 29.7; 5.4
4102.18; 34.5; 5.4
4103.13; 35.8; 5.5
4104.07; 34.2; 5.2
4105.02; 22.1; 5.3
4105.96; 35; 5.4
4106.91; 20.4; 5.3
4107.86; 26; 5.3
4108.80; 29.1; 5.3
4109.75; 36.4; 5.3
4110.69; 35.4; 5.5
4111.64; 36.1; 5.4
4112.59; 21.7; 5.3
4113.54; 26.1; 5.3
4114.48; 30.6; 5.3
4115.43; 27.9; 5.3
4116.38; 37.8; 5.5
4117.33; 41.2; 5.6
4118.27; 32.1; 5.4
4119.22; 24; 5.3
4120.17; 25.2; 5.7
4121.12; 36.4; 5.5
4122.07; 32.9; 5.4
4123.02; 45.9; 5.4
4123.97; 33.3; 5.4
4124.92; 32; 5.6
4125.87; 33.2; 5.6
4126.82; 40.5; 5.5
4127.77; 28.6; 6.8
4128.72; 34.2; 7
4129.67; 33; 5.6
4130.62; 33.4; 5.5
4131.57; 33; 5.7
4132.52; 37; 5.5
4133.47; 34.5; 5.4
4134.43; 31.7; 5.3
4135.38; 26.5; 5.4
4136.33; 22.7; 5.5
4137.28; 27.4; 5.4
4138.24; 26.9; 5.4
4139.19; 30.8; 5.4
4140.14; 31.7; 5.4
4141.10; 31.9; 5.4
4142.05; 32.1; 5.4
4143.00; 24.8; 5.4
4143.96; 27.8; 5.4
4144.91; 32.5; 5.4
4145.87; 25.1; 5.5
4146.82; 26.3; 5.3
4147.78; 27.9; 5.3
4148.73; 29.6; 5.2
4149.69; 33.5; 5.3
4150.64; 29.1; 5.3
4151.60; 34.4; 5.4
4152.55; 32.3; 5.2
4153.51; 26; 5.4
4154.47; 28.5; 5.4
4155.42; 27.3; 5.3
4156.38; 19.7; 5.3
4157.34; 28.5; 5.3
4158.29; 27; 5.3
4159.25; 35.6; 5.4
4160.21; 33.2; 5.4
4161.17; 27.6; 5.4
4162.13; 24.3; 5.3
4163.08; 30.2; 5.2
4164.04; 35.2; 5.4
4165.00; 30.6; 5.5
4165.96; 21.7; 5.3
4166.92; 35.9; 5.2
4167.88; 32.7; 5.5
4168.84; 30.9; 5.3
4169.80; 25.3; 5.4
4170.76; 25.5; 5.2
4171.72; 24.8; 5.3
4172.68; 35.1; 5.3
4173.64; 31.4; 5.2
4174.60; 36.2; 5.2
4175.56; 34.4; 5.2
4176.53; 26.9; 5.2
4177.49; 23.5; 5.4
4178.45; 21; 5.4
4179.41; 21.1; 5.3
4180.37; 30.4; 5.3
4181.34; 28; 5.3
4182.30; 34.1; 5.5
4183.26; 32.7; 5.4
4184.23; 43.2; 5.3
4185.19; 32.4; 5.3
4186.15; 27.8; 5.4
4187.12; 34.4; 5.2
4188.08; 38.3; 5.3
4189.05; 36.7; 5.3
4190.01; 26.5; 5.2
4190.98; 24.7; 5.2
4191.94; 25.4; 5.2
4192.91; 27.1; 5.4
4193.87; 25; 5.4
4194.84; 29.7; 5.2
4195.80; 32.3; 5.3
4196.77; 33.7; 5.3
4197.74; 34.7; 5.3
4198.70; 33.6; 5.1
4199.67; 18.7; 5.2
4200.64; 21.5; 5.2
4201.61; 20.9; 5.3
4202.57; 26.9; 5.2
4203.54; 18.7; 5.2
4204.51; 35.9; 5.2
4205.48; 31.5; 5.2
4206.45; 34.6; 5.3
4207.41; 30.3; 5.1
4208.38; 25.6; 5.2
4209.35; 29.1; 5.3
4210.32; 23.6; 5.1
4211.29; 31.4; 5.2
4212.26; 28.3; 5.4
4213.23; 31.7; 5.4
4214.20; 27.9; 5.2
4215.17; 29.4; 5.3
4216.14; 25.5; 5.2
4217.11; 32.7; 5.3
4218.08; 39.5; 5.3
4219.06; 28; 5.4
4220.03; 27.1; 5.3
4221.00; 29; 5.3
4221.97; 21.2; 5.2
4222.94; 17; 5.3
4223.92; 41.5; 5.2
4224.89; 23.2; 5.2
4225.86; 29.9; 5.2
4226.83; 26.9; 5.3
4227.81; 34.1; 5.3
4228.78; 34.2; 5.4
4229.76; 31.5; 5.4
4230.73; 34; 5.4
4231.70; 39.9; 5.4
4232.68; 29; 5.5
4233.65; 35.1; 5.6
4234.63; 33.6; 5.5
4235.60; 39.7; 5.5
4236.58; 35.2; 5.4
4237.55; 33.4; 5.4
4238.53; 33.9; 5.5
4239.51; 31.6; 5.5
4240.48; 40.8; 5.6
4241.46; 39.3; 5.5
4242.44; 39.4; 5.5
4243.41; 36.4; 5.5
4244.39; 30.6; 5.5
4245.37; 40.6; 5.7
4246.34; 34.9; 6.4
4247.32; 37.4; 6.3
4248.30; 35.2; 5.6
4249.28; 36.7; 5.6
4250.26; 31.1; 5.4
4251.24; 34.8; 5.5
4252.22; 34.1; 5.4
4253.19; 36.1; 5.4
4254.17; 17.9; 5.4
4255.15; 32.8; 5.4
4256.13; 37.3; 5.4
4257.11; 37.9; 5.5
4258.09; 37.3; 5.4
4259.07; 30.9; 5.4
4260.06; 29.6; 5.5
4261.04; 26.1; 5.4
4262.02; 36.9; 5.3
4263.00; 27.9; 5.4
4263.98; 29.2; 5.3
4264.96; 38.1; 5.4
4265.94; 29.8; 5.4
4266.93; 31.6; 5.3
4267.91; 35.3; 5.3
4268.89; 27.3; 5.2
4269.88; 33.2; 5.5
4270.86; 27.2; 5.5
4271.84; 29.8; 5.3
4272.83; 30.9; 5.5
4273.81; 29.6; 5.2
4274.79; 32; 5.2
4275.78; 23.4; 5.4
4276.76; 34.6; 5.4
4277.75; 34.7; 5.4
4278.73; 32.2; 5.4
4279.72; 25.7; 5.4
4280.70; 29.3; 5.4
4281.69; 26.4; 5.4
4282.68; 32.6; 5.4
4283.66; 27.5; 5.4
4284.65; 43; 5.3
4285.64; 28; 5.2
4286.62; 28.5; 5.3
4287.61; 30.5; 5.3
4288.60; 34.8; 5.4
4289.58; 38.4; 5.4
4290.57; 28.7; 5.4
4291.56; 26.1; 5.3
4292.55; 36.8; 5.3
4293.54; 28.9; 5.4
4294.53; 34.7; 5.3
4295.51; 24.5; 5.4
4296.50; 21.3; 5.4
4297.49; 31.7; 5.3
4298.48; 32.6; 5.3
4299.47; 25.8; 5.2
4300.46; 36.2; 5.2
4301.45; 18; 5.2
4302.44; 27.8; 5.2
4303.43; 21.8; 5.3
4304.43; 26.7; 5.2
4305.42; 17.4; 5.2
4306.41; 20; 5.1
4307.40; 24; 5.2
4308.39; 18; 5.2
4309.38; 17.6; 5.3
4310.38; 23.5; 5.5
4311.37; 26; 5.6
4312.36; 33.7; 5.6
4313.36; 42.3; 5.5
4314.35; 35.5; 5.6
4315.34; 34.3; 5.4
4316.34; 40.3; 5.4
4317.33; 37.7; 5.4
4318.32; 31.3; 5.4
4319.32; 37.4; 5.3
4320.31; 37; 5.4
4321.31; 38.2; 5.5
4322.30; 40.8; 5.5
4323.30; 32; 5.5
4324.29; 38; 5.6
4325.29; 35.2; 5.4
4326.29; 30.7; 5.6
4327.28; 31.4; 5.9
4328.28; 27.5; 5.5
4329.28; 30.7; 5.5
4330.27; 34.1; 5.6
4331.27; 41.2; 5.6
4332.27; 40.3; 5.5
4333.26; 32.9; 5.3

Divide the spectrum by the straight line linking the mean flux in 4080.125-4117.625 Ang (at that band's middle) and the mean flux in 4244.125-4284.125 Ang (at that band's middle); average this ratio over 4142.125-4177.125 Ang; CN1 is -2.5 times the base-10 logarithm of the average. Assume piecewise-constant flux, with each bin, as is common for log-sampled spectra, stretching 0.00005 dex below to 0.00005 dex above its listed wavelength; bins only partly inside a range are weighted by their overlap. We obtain 0.09 mag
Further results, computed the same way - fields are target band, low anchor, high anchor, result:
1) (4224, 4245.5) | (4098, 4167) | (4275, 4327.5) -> -0.13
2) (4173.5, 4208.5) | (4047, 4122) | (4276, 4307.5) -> 0.02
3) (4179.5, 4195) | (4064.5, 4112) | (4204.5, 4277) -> 0.04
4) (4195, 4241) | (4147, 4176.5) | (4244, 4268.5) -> 0.05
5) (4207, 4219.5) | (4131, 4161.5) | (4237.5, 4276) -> 0.08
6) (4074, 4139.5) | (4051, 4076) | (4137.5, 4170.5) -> -0.07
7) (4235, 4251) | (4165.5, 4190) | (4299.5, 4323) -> -0.19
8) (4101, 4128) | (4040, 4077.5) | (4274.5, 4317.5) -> -0.08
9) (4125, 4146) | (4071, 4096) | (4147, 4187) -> -0.01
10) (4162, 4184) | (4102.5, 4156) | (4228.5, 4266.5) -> 0.09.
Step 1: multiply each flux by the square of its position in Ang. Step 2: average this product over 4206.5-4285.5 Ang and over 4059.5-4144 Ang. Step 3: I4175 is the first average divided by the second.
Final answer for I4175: 1.08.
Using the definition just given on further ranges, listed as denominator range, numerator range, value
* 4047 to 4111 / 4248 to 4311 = 1.05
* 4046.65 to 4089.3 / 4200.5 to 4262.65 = 1.11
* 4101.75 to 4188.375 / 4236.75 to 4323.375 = 1.10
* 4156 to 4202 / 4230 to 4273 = 1.18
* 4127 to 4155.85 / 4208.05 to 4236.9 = 1.05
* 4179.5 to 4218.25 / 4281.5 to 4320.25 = 1.05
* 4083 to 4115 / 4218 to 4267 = 1.12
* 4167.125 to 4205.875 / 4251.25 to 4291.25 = 1.11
